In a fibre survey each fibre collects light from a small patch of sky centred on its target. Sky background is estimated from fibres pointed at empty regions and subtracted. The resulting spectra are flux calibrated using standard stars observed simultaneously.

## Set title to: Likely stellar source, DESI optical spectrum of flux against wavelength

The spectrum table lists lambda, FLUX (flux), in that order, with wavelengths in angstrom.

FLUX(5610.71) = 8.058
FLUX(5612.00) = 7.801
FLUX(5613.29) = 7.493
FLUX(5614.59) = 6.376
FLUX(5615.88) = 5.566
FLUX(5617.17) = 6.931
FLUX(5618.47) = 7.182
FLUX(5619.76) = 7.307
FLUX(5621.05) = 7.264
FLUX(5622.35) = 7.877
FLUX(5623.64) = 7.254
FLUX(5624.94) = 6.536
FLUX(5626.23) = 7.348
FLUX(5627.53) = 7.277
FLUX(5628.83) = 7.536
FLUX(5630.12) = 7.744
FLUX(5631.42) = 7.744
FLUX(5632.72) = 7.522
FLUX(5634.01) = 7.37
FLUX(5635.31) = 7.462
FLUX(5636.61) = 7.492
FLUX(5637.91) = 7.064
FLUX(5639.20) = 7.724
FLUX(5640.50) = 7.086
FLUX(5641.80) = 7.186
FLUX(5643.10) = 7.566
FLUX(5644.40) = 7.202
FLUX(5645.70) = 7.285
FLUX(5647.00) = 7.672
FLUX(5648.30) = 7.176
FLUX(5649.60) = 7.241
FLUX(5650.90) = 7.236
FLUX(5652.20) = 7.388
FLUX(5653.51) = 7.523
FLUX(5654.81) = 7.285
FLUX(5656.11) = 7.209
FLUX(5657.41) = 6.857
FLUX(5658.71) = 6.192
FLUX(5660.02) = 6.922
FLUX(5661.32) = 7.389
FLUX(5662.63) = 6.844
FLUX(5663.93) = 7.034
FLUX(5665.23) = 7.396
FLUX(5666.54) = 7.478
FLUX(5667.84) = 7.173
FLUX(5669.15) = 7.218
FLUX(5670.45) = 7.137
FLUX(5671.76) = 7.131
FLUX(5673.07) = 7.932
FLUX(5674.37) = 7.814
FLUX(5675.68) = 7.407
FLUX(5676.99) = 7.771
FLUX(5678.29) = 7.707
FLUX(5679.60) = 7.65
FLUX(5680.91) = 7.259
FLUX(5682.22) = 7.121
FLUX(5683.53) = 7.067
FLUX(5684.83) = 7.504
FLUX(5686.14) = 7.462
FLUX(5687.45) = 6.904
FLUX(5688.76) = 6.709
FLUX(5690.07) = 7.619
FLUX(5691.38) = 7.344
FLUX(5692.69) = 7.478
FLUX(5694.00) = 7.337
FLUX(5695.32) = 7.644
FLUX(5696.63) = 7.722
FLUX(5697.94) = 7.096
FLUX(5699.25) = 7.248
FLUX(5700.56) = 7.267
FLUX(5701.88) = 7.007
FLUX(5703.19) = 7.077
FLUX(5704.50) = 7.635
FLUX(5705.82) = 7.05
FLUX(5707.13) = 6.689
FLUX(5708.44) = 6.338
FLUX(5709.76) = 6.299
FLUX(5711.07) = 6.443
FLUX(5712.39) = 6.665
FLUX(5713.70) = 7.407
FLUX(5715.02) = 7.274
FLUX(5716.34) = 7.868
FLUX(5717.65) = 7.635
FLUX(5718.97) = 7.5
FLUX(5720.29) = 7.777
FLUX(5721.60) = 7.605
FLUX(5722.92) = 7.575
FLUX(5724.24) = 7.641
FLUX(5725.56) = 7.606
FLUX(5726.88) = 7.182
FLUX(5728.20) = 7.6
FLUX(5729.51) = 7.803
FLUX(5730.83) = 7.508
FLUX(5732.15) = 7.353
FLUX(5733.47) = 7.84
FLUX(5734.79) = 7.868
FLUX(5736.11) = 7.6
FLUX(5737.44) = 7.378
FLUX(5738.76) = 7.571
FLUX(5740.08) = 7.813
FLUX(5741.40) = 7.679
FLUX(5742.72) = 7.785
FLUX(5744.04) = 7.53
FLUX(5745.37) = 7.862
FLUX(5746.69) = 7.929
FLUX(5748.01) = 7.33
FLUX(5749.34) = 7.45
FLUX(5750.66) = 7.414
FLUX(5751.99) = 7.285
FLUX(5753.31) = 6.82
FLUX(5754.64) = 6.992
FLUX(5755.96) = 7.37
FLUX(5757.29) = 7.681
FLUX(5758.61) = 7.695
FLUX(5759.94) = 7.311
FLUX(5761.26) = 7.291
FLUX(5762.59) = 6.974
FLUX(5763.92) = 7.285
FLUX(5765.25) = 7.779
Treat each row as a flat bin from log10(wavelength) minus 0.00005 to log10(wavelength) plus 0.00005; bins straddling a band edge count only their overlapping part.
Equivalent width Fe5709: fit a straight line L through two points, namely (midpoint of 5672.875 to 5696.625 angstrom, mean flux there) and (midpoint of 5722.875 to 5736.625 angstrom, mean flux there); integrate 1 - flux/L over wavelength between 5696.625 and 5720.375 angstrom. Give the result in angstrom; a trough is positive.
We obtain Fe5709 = 1.2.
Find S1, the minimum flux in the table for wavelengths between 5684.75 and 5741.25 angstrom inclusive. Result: 6.299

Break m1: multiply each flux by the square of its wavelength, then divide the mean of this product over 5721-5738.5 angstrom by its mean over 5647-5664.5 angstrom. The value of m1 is 1.09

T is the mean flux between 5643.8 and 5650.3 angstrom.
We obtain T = 7.32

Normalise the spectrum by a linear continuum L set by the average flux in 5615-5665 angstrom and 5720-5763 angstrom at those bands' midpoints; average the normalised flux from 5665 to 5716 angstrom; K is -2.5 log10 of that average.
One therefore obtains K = 0.02 mag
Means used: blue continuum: 7.22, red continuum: 7.52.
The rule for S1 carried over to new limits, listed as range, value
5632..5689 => 6.192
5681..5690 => 6.709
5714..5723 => 7.274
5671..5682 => 7.131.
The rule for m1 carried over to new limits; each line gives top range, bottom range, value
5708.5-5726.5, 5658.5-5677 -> 1.02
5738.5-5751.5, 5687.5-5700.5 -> 1.06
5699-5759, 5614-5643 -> 1.06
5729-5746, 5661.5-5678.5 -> 1.06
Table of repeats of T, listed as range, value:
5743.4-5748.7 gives 7.65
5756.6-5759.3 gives 7.67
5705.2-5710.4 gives 6.6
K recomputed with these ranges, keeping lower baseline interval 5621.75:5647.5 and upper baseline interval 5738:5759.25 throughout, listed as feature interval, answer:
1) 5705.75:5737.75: 0.02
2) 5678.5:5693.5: 0.02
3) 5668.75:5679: -0.01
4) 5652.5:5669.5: 0.05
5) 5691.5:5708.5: 0.03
